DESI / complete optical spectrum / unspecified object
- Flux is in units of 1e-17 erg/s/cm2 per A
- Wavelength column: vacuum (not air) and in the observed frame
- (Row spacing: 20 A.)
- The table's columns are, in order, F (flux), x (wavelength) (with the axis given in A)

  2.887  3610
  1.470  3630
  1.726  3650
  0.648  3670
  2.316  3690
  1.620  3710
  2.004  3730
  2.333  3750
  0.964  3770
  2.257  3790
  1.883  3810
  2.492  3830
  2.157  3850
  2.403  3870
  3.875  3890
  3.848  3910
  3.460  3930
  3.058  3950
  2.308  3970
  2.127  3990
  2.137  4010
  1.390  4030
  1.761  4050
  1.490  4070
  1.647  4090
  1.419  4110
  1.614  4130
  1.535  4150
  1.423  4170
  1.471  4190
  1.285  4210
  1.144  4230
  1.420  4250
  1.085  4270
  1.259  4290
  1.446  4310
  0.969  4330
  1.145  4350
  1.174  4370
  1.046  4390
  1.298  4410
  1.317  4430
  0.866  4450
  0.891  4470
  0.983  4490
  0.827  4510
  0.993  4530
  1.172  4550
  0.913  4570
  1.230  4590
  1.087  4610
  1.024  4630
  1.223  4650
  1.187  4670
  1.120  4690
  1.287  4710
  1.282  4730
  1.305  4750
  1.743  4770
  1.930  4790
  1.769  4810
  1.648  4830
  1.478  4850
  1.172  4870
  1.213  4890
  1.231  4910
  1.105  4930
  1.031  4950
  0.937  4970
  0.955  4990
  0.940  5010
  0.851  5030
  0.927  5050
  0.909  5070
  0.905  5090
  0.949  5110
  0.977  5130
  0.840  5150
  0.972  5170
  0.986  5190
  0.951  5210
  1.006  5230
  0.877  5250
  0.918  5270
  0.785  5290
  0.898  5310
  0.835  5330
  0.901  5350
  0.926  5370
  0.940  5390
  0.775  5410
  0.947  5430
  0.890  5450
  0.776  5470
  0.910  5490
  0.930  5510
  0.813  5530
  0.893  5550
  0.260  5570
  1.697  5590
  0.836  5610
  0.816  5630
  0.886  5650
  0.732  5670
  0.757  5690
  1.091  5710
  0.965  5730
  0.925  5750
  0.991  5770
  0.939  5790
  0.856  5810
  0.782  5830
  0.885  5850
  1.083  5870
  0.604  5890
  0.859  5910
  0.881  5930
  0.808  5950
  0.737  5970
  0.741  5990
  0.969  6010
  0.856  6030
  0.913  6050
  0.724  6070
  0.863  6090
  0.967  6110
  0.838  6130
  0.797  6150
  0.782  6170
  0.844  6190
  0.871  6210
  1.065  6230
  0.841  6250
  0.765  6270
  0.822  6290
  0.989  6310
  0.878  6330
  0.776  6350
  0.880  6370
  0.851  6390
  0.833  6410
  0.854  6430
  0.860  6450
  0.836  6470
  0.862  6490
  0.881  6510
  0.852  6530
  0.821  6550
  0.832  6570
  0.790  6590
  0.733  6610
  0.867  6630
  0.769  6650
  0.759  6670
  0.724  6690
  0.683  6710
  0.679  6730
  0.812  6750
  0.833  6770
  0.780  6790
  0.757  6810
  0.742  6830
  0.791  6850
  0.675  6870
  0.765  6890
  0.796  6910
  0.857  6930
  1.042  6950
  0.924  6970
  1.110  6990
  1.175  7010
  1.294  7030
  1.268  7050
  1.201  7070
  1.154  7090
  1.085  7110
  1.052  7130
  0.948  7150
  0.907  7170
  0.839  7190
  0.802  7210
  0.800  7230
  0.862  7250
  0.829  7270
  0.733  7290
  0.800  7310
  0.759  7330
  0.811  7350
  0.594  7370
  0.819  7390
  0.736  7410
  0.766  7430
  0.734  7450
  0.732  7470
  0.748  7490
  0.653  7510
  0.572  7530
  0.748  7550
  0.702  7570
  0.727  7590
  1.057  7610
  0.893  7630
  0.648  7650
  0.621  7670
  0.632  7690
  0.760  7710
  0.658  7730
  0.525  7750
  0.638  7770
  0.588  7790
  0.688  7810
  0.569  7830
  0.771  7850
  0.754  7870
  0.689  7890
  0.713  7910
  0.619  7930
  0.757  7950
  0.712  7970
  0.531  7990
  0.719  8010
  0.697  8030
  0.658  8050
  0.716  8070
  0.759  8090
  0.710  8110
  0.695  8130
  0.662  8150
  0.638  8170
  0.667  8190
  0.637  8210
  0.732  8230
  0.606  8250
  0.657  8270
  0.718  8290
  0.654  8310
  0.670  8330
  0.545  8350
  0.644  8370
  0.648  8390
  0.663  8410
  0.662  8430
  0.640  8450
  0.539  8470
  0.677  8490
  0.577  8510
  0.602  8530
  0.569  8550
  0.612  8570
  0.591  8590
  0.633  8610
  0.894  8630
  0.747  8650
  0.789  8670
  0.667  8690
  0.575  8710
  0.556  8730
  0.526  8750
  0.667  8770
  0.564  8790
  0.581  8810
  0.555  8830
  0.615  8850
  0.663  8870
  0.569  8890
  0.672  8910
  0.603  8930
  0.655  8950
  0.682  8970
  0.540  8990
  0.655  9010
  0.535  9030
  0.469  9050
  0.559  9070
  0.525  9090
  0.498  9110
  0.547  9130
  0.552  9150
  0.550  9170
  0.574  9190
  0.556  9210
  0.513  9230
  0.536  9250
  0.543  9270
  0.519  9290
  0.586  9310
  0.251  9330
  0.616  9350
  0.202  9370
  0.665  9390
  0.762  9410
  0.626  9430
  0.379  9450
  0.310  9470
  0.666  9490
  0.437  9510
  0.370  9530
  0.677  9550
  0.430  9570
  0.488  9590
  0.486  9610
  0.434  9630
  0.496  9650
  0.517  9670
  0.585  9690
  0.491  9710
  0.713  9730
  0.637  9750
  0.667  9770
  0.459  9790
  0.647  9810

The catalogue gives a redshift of 1.52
